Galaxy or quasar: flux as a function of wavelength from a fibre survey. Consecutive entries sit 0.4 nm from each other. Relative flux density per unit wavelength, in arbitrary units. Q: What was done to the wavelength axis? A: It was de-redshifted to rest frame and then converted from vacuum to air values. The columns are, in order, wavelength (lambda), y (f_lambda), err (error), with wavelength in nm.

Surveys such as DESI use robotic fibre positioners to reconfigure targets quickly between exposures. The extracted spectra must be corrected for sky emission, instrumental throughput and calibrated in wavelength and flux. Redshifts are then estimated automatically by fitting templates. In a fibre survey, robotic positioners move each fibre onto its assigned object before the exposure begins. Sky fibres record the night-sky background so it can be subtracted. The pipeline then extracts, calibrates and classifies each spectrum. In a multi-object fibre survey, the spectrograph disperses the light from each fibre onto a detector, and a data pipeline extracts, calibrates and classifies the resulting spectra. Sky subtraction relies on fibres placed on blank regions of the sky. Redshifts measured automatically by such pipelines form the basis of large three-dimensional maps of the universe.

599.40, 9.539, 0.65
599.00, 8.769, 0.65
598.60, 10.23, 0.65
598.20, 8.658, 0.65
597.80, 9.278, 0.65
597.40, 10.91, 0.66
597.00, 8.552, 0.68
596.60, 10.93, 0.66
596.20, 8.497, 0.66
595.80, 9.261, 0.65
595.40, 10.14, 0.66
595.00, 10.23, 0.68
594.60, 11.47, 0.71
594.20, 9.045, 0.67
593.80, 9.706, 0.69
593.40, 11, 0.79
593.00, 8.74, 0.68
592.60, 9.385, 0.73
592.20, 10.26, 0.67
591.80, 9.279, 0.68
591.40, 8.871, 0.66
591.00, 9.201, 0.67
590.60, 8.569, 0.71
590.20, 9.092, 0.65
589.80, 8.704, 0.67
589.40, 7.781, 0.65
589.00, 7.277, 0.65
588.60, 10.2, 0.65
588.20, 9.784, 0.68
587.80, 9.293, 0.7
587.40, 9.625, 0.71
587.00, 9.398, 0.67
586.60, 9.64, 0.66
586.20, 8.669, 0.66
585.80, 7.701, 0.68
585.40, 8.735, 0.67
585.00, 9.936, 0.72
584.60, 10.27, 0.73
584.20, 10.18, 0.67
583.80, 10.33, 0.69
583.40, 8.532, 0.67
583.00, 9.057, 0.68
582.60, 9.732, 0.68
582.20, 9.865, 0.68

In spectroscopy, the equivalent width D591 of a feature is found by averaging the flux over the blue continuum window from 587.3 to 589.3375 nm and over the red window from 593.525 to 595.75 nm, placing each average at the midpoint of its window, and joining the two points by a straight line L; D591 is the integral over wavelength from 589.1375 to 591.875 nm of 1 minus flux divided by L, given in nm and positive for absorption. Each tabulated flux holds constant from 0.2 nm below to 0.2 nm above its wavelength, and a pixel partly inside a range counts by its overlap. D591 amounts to 0.21 nm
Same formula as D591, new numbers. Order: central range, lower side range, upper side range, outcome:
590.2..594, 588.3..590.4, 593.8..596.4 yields -0.095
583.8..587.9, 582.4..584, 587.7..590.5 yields -0.104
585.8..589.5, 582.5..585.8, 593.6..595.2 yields 0.251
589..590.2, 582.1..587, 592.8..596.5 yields 0.172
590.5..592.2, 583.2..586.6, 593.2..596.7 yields 0.105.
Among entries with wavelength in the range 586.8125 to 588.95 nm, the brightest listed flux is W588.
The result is 10.2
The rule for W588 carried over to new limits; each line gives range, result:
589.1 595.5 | 11.47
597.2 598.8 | 10.91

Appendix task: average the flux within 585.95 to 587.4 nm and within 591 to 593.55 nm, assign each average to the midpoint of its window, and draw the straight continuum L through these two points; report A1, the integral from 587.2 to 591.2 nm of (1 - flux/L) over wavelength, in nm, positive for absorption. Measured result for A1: 0.18 nm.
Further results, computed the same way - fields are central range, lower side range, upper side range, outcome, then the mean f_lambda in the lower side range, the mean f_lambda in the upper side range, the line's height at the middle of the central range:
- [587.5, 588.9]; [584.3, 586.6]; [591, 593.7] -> -0.04 nm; 9.16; 9.56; 9.32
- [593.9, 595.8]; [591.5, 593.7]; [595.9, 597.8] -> -0.08 nm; 9.69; 9.65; 9.67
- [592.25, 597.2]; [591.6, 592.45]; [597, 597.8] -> 0.03 nm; 9.75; 9.91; 9.83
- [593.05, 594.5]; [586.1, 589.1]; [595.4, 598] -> -0.06 nm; 9.32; 9.62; 9.52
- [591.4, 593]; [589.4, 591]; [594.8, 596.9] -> -0.06 nm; 8.71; 9.75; 9.08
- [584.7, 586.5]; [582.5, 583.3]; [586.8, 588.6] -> 0.10 nm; 9.24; 9.6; 9.44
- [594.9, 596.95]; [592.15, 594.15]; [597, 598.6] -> -0.02 nm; 9.73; 9.56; 9.63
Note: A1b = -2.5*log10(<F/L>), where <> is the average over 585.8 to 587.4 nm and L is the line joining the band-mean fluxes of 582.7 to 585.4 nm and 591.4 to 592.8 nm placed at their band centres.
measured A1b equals 0.06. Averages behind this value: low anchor 9.65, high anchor 9.53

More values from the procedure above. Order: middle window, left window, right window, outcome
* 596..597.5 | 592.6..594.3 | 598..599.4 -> -0.03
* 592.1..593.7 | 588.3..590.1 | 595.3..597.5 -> -0.08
